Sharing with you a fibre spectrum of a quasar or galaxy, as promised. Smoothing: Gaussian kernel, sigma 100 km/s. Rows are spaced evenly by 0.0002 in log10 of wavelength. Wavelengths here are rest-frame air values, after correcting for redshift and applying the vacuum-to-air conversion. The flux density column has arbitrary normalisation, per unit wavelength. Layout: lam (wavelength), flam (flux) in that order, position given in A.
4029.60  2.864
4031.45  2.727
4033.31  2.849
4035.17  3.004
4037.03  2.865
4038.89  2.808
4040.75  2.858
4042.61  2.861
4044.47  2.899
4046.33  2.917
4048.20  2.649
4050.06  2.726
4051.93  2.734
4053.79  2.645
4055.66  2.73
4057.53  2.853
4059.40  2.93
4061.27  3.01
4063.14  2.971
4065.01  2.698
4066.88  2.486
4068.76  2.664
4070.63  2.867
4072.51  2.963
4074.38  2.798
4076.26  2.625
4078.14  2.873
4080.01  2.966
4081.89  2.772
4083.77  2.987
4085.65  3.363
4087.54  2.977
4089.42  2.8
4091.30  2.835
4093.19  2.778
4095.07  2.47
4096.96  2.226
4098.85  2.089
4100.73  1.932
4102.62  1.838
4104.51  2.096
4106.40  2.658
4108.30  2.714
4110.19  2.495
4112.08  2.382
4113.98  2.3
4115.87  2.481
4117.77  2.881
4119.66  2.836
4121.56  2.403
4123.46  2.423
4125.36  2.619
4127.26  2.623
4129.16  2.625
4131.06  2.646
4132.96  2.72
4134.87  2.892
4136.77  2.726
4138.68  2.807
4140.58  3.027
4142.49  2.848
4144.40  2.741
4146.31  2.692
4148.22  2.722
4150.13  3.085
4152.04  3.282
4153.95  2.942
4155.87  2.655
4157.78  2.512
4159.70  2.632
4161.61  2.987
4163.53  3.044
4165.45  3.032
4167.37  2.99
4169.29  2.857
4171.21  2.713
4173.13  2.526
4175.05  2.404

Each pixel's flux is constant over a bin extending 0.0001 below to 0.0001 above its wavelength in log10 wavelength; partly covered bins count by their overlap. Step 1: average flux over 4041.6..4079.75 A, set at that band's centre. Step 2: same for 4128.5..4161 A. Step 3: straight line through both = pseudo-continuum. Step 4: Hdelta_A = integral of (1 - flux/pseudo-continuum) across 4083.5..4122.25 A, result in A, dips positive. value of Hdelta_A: 3.6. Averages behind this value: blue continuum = 2.8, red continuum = 2.8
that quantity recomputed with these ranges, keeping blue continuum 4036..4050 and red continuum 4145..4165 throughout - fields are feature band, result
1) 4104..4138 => 3.07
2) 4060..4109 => 2.91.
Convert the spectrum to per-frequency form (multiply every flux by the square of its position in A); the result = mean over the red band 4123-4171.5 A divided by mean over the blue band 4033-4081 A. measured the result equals 1.0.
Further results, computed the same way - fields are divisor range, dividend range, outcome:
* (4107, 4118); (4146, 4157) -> 1.17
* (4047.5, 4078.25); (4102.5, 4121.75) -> 0.92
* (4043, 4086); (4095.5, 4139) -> 0.91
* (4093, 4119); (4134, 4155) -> 1.24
